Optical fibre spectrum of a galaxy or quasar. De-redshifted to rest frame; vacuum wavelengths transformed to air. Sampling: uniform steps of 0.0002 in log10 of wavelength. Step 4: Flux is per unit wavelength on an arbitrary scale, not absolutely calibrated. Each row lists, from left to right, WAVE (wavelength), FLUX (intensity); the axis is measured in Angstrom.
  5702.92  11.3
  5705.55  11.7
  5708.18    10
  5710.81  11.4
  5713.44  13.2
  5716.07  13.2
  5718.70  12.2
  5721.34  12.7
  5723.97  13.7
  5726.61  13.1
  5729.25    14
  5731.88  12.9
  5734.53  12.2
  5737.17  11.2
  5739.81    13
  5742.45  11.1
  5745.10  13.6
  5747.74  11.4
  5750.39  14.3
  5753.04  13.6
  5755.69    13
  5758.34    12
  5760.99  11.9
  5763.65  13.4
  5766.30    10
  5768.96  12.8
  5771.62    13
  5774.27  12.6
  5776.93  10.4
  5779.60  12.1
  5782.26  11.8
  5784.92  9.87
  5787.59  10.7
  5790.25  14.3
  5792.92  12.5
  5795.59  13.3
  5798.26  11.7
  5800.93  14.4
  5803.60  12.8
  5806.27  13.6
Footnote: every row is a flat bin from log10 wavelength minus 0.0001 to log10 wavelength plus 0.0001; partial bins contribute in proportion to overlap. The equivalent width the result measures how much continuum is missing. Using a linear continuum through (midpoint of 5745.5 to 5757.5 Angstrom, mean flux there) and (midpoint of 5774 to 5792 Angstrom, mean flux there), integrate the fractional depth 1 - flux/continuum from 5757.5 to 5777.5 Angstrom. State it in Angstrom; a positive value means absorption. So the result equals 0.4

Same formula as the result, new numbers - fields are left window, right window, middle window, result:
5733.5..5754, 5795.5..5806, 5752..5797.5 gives 2.3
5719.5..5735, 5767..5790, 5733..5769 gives 0.3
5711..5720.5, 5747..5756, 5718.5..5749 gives 0.8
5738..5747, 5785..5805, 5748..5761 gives -0.5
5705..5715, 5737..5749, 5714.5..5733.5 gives -2.0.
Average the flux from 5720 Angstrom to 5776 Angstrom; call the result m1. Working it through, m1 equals 12.6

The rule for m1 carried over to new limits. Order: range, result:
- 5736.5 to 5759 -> 12.6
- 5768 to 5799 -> 12.1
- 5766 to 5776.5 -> 12.2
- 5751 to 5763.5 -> 12.8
